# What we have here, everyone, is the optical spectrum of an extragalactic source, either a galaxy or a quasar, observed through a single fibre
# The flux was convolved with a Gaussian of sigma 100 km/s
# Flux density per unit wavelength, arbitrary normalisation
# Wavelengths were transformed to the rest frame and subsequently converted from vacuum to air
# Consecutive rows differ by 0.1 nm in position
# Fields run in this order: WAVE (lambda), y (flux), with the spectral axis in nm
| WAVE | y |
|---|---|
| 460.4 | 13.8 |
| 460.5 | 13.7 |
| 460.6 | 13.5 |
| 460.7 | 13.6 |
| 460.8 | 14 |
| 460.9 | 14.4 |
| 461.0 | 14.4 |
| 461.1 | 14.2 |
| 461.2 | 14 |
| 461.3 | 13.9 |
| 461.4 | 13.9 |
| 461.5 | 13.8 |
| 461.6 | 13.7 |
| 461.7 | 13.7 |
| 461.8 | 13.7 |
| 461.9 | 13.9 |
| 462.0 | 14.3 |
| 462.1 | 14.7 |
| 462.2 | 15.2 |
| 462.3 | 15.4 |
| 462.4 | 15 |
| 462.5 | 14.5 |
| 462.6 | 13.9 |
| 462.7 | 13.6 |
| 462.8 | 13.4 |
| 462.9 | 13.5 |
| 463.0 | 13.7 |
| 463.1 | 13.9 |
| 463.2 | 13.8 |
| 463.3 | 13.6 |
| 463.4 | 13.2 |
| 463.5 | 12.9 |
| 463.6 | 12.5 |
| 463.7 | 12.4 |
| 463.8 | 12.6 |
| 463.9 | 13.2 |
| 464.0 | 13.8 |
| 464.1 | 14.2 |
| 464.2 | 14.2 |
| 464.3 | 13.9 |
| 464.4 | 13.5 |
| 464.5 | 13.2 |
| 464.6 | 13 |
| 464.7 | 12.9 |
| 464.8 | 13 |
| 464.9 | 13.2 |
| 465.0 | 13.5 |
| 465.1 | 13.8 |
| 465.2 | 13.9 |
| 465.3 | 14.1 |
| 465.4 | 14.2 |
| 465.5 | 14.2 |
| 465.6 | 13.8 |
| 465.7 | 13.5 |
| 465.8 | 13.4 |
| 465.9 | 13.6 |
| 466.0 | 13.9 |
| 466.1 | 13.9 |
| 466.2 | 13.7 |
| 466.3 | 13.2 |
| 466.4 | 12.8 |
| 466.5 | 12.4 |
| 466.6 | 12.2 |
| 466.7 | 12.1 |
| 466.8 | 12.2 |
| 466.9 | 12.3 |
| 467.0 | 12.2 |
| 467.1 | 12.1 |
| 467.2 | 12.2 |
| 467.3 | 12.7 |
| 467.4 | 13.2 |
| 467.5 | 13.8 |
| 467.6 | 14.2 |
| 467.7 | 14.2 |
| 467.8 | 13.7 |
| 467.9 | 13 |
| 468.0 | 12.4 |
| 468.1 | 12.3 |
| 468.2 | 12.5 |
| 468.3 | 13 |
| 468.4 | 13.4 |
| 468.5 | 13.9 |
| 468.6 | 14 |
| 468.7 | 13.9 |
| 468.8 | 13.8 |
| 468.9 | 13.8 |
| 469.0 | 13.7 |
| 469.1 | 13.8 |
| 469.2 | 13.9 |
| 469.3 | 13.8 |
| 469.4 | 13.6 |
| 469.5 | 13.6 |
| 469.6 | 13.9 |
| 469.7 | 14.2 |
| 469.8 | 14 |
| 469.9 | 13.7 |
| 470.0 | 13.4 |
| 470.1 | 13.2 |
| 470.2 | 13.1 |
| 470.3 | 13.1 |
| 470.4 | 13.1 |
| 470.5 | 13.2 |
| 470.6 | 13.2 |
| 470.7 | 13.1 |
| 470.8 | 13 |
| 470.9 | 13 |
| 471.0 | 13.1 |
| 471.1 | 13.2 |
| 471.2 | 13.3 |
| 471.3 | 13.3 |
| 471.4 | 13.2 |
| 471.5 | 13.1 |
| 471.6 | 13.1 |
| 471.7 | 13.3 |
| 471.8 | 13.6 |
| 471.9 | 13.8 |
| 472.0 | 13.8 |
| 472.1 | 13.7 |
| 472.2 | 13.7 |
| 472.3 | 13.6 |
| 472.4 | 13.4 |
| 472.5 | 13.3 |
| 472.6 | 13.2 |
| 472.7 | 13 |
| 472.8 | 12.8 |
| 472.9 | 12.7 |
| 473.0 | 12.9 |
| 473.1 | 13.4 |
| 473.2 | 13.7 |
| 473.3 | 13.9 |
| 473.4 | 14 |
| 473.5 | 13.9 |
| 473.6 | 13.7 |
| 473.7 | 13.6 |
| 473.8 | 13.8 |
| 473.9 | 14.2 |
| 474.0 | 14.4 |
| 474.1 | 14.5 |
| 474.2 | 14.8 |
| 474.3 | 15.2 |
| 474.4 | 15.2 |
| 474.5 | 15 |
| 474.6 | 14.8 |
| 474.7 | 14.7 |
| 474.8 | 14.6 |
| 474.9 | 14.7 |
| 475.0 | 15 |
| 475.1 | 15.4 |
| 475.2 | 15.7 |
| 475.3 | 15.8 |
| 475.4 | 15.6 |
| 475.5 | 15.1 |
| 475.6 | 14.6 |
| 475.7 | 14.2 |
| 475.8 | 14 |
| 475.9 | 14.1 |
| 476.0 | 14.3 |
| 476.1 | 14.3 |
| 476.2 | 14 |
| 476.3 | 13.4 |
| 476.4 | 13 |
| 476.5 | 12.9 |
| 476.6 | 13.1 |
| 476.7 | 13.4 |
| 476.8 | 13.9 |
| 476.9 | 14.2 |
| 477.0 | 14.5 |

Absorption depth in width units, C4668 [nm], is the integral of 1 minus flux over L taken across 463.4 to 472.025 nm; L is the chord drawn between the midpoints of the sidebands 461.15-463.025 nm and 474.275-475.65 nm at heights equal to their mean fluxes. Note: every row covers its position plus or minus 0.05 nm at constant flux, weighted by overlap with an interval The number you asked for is 0.72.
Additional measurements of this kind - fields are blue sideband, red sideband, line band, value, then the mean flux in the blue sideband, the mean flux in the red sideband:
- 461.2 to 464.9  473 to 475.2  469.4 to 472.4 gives 0.17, 13.7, 14.4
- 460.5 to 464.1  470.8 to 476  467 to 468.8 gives 0.09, 13.8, 14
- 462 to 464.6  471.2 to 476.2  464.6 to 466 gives 0.02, 13.7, 14.1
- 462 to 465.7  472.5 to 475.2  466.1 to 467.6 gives 0.12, 13.7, 14.1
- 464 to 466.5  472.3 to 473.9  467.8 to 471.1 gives 0.03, 13.6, 13.5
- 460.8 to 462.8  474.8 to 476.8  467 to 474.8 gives 0.40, 14.2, 14.3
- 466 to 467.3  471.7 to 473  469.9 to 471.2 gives 0.00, 12.7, 13.4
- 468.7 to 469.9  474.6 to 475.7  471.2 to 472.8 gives 0.11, 13.8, 15.1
